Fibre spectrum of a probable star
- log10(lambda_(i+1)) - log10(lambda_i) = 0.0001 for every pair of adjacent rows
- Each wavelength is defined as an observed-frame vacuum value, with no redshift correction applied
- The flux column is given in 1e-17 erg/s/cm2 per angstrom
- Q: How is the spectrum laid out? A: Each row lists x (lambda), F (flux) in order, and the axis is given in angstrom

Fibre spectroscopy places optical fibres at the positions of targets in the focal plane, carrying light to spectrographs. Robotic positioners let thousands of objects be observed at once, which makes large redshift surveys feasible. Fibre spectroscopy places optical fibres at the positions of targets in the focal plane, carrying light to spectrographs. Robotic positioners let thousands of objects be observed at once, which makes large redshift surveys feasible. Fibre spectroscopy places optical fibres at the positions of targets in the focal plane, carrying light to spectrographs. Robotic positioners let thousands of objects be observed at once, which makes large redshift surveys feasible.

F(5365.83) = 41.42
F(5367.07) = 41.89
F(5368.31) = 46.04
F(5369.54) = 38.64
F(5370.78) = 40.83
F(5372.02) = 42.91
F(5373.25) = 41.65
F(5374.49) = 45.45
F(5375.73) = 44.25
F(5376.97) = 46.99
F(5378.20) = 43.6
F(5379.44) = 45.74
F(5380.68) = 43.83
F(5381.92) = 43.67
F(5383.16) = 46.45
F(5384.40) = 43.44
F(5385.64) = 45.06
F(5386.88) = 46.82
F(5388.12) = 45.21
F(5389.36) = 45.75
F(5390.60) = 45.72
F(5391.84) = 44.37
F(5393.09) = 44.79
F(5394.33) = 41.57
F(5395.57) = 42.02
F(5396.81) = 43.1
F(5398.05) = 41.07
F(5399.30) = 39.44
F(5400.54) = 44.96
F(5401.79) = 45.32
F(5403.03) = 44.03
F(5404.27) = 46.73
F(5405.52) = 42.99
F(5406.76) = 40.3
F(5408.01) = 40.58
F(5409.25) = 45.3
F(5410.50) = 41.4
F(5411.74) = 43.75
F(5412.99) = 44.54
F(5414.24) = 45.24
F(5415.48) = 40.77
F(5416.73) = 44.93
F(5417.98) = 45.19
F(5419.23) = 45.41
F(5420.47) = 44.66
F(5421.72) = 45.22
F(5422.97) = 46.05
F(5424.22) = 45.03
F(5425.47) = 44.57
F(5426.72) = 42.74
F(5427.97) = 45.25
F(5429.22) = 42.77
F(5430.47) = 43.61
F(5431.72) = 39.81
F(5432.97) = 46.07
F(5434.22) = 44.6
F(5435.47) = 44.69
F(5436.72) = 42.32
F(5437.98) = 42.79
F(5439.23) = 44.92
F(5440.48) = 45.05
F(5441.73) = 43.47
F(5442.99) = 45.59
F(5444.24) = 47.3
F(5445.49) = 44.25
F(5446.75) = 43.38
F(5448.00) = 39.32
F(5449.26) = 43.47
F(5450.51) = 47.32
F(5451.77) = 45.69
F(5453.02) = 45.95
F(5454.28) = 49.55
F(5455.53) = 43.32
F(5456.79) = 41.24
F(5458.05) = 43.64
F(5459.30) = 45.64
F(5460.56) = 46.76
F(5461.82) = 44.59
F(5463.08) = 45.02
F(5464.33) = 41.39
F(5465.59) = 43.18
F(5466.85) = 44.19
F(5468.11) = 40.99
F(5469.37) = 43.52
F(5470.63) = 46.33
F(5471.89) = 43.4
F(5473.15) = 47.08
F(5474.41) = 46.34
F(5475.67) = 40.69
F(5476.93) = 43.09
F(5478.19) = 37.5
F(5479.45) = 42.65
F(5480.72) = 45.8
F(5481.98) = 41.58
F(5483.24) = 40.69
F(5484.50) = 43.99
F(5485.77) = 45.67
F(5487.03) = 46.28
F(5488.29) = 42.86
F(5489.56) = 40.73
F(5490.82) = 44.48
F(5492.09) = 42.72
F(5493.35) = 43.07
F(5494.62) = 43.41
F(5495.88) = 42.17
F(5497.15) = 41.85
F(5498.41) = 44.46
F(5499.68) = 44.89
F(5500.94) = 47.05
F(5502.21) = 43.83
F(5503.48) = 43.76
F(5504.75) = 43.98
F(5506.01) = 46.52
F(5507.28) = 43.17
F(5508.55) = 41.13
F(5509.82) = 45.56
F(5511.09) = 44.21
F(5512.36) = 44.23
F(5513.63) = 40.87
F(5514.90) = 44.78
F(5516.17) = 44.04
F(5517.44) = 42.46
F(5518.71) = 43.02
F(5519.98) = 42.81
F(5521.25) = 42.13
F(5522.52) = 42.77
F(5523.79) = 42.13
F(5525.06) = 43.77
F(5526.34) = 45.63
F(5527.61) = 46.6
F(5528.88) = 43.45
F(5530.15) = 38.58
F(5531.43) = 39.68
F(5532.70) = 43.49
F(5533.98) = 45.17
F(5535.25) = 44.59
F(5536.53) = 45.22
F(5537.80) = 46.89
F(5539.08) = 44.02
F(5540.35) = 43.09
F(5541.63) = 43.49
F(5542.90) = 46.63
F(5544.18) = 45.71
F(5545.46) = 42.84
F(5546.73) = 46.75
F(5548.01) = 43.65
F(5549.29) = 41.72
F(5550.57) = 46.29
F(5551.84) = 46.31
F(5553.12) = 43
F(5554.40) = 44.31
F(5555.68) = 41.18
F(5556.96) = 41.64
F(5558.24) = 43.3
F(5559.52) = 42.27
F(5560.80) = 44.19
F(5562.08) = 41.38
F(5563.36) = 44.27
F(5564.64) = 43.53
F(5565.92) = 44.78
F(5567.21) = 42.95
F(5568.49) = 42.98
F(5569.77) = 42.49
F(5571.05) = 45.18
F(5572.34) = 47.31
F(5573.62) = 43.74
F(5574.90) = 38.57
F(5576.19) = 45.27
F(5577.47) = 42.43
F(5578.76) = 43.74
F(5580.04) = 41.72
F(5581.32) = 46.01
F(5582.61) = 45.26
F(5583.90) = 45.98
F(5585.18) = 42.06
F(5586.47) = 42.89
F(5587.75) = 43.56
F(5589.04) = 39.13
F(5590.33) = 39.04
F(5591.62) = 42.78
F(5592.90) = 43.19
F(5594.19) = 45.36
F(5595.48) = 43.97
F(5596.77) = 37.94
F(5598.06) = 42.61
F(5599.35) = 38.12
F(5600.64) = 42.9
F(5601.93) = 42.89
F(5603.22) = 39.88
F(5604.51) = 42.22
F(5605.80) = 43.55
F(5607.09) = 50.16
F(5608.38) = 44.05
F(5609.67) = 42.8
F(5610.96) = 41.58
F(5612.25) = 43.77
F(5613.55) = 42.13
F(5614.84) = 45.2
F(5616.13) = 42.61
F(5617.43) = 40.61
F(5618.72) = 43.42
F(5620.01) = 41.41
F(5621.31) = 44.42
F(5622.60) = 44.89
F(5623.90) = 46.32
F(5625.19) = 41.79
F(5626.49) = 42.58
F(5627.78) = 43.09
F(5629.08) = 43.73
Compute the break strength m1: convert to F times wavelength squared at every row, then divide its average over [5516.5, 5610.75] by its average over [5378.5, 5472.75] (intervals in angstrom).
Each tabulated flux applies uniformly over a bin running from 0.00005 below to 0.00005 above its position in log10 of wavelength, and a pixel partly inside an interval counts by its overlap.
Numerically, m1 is 1.03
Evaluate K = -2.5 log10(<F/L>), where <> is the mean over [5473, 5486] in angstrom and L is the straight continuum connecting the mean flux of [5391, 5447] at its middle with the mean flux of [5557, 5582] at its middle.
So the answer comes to 0.02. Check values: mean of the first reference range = 43.8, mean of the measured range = 43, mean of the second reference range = 43.4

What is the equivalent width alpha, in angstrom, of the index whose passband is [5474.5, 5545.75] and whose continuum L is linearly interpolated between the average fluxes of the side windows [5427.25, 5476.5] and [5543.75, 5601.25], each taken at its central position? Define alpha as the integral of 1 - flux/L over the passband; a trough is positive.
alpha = 0.3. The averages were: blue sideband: 44.2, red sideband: 43.2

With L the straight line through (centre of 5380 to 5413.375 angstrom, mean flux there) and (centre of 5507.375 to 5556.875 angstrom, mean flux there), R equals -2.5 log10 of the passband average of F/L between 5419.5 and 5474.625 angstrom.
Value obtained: -0.015 mag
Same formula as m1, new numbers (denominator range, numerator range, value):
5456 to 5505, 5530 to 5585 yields 1.03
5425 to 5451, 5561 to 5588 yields 1.04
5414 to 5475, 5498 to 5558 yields 1.02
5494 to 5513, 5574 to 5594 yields 1.00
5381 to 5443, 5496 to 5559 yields 1.04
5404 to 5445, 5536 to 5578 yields 1.05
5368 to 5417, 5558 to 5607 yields 1.05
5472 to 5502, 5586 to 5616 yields 1.02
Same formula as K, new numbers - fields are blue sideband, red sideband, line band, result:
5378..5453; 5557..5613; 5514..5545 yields -0.01 mag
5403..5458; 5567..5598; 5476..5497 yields 0.02 mag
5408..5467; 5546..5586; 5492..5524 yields 0.01 mag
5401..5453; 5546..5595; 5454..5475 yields -0.01 mag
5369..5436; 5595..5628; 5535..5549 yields -0.04 mag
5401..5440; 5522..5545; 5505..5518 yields 0.01 mag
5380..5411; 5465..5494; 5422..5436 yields -0.01 mag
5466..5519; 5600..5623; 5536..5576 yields -0.01 mag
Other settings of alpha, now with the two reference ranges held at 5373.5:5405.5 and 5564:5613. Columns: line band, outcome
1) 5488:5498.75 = 0.2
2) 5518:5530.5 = 0.1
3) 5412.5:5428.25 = -0.2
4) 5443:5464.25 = -0.4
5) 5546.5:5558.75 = -0.1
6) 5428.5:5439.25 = 0.1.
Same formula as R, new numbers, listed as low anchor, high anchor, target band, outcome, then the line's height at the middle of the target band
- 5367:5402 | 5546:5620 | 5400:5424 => -0.01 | 43.7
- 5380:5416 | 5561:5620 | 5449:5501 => -0.01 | 43.5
